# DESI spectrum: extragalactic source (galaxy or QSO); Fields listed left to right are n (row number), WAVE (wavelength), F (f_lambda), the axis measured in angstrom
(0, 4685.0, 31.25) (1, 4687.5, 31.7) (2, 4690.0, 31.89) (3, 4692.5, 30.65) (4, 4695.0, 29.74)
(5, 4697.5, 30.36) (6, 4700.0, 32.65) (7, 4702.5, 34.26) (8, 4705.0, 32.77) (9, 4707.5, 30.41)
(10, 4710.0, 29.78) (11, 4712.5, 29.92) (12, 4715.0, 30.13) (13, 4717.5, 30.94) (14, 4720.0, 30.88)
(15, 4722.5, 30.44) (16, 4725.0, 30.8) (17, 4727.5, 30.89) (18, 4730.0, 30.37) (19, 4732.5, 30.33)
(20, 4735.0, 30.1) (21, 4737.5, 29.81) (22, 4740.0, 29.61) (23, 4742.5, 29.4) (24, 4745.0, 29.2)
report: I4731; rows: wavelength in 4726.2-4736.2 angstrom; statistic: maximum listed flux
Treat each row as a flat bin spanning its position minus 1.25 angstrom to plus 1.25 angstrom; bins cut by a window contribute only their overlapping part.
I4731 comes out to 30.89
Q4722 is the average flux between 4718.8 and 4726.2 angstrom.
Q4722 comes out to 30.7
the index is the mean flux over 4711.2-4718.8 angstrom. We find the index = 30.3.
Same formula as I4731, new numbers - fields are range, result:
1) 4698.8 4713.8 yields 34.26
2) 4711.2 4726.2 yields 30.94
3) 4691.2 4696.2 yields 30.65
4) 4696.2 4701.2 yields 32.65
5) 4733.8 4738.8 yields 30.1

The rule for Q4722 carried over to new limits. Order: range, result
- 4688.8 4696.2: 30.8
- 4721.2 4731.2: 30.6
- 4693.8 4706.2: 32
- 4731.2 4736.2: 30.2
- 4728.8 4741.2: 30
